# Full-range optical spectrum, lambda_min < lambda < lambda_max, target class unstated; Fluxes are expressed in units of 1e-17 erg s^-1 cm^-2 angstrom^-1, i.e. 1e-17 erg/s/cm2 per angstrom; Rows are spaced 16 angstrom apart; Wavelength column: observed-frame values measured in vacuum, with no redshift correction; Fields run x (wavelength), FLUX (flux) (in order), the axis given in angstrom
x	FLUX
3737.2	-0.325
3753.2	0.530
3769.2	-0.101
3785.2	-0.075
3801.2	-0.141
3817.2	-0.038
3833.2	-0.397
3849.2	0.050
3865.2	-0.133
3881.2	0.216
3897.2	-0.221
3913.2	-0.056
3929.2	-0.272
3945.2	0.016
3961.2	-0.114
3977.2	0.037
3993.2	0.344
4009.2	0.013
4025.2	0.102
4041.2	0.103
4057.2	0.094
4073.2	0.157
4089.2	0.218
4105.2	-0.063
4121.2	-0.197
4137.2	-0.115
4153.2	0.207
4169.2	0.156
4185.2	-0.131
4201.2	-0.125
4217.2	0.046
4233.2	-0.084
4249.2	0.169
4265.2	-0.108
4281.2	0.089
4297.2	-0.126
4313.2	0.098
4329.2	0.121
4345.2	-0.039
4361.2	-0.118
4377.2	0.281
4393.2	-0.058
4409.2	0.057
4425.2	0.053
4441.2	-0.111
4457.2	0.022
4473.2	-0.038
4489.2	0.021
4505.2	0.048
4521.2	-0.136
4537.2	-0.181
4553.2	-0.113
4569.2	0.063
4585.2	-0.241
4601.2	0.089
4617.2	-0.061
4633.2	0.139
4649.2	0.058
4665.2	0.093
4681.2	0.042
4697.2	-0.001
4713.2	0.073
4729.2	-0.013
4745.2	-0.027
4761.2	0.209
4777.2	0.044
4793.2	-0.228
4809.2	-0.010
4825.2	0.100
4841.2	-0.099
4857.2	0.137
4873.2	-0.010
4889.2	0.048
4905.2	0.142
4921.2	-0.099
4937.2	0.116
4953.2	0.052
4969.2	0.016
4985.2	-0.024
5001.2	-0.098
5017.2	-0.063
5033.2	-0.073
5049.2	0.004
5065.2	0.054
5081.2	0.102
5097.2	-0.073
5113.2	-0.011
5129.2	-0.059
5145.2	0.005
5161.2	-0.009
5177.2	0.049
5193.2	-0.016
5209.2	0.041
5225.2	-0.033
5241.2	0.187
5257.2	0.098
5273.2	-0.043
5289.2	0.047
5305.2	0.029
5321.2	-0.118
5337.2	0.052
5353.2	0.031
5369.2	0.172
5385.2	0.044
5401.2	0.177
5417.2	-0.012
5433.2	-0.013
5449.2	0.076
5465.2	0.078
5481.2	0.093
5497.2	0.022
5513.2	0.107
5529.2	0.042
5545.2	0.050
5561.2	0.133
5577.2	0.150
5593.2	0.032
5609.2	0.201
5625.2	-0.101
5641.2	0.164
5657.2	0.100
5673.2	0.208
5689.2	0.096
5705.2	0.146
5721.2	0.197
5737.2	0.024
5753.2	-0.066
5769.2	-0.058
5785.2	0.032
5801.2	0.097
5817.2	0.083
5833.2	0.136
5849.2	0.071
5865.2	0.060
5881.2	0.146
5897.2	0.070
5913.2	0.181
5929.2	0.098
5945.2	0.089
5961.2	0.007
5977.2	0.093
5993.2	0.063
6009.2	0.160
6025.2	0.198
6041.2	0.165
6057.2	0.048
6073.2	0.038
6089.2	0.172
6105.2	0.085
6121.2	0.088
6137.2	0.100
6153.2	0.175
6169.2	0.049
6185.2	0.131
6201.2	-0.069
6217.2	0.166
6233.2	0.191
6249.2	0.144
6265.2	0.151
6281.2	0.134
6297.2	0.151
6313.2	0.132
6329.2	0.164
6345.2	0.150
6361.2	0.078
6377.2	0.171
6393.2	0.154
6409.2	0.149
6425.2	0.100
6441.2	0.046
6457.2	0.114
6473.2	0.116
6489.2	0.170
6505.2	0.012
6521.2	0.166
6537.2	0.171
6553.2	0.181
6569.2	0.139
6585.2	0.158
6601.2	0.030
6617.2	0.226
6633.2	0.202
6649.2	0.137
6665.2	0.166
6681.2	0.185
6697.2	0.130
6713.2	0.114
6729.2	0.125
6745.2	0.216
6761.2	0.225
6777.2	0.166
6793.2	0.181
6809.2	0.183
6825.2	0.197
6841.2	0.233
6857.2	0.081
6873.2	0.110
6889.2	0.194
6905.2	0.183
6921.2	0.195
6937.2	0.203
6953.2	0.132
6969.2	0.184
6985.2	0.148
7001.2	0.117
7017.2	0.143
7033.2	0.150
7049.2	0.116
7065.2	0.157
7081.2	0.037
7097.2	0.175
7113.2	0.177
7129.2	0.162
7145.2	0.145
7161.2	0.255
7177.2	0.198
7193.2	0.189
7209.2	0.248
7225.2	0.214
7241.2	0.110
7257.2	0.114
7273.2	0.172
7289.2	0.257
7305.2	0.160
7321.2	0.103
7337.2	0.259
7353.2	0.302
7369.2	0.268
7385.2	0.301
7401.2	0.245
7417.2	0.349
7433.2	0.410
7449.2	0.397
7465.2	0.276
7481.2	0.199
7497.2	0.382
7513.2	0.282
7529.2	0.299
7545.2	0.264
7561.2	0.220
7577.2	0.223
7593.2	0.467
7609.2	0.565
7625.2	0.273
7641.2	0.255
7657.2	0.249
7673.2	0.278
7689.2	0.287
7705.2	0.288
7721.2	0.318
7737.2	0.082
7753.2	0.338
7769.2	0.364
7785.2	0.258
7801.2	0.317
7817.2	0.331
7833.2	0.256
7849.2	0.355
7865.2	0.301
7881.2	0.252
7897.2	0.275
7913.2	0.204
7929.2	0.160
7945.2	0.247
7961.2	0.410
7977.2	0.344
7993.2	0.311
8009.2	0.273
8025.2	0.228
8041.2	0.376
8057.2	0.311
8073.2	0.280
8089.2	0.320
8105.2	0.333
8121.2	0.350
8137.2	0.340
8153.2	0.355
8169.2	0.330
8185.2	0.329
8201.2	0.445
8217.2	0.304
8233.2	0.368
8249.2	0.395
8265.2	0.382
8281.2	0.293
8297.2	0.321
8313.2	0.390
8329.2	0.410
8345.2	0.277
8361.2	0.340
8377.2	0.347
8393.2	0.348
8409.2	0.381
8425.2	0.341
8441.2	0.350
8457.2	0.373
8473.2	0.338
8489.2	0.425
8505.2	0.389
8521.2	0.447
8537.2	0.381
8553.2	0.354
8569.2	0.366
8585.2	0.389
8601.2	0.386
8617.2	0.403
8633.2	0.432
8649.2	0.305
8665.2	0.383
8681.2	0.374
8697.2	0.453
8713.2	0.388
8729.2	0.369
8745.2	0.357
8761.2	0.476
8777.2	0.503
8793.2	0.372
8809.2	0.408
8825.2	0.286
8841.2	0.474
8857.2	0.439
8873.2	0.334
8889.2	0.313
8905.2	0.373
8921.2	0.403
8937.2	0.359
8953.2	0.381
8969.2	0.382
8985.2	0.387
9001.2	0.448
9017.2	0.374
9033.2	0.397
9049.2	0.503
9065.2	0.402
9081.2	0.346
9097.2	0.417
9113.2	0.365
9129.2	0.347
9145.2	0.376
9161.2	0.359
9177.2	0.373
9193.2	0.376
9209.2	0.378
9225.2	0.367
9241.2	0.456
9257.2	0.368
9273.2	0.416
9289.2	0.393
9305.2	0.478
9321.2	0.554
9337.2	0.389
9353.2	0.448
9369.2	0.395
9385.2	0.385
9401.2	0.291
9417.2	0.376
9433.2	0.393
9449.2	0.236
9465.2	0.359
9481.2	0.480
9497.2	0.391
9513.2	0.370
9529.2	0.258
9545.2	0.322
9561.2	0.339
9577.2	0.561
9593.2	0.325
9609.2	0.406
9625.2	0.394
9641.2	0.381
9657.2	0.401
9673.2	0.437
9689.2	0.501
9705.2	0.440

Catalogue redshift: 0.843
